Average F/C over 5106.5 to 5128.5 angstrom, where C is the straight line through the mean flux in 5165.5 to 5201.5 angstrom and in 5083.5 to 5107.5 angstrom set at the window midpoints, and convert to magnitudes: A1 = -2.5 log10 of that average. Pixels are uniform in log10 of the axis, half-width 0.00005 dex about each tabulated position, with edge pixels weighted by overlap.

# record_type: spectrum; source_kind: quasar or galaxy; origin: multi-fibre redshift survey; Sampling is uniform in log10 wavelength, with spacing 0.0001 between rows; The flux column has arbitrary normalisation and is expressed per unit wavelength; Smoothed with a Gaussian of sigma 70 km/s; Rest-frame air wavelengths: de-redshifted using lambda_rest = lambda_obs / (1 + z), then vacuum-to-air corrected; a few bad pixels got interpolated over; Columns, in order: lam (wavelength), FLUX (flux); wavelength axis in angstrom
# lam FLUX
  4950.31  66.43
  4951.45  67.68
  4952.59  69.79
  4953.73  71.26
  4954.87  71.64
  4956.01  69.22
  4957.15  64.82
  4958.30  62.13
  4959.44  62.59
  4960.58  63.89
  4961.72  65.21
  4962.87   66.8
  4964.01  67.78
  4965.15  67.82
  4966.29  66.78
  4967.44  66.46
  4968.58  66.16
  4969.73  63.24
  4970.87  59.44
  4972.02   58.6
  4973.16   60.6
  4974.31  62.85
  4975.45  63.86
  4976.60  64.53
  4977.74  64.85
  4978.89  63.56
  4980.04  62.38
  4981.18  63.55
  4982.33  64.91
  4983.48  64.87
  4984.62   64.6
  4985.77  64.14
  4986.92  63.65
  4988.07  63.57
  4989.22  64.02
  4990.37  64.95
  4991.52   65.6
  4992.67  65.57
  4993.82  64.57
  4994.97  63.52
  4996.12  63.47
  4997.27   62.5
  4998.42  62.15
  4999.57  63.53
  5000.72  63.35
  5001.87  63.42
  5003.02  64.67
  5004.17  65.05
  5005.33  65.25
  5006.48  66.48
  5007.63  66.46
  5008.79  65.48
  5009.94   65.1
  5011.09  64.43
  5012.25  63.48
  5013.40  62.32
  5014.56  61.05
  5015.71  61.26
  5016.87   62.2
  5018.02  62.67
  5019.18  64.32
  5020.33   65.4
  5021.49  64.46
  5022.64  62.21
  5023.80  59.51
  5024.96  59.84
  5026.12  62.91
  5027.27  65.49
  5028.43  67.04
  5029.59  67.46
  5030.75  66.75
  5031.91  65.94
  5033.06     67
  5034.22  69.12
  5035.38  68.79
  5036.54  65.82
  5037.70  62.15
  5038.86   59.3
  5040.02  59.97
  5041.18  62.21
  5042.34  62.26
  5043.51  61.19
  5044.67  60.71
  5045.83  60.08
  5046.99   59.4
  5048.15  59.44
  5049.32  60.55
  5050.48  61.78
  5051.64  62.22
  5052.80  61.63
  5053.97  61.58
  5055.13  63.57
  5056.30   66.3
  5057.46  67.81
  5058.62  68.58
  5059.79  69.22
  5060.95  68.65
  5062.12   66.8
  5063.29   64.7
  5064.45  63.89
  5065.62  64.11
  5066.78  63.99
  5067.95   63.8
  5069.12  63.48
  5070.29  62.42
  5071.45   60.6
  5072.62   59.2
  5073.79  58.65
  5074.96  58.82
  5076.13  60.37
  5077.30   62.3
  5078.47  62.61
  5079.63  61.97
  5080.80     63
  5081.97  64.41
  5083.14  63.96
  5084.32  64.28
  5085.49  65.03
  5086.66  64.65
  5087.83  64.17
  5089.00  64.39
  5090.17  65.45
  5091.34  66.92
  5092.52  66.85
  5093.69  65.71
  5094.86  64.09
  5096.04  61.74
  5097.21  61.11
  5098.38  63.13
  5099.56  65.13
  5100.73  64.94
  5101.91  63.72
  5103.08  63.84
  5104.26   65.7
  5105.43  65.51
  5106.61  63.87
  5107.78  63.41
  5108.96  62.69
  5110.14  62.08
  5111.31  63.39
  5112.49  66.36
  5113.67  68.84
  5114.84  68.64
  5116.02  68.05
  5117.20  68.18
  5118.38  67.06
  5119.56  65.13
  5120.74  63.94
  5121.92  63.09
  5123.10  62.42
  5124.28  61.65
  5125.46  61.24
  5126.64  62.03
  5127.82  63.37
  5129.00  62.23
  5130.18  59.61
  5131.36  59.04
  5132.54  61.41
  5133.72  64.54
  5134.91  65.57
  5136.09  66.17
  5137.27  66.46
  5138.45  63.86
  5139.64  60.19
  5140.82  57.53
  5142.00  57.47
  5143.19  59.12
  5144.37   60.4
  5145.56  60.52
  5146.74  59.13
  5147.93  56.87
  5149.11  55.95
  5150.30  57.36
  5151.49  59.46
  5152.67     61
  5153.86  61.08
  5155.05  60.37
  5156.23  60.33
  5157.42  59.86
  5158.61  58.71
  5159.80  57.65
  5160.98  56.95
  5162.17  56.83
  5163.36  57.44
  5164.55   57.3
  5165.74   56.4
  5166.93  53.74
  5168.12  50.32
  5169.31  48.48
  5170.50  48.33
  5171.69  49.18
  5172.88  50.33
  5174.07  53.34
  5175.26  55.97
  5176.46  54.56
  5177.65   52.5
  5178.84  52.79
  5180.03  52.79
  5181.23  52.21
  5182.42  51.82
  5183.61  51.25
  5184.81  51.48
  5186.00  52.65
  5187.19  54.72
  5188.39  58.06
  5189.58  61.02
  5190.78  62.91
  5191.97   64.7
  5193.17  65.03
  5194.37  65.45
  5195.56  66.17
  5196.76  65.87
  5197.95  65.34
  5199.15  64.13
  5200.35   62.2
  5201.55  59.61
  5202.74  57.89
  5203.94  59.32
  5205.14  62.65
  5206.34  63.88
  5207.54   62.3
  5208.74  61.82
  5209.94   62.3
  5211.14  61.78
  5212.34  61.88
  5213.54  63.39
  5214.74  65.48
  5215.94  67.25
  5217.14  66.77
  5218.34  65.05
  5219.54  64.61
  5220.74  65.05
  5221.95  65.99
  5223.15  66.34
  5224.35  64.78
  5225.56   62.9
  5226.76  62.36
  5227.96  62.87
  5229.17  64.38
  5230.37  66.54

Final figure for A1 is -0.03 mag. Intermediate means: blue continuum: 64.5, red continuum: 56.5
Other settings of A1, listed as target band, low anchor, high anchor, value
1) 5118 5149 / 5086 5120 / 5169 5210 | 0.01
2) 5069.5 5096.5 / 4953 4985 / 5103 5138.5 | 0.02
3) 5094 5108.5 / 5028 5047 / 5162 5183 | -0.09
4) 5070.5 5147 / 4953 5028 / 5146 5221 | -0.04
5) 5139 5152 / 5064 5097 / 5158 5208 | 0.02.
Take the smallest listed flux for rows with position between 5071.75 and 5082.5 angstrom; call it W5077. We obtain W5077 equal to 58.65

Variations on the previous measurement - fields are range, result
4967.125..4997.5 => 58.6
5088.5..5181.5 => 48.33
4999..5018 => 61.05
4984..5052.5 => 59.3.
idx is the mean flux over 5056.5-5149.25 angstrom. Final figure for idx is 63.5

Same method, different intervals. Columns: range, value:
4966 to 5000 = 63.7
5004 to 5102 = 63.7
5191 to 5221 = 63.6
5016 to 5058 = 63.3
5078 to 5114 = 64.3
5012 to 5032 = 63.5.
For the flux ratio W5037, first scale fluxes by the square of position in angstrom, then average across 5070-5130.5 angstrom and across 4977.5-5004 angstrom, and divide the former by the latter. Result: 1.04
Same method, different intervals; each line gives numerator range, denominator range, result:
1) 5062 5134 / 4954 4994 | 1.04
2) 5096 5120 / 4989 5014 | 1.05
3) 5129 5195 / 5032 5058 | 0.96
